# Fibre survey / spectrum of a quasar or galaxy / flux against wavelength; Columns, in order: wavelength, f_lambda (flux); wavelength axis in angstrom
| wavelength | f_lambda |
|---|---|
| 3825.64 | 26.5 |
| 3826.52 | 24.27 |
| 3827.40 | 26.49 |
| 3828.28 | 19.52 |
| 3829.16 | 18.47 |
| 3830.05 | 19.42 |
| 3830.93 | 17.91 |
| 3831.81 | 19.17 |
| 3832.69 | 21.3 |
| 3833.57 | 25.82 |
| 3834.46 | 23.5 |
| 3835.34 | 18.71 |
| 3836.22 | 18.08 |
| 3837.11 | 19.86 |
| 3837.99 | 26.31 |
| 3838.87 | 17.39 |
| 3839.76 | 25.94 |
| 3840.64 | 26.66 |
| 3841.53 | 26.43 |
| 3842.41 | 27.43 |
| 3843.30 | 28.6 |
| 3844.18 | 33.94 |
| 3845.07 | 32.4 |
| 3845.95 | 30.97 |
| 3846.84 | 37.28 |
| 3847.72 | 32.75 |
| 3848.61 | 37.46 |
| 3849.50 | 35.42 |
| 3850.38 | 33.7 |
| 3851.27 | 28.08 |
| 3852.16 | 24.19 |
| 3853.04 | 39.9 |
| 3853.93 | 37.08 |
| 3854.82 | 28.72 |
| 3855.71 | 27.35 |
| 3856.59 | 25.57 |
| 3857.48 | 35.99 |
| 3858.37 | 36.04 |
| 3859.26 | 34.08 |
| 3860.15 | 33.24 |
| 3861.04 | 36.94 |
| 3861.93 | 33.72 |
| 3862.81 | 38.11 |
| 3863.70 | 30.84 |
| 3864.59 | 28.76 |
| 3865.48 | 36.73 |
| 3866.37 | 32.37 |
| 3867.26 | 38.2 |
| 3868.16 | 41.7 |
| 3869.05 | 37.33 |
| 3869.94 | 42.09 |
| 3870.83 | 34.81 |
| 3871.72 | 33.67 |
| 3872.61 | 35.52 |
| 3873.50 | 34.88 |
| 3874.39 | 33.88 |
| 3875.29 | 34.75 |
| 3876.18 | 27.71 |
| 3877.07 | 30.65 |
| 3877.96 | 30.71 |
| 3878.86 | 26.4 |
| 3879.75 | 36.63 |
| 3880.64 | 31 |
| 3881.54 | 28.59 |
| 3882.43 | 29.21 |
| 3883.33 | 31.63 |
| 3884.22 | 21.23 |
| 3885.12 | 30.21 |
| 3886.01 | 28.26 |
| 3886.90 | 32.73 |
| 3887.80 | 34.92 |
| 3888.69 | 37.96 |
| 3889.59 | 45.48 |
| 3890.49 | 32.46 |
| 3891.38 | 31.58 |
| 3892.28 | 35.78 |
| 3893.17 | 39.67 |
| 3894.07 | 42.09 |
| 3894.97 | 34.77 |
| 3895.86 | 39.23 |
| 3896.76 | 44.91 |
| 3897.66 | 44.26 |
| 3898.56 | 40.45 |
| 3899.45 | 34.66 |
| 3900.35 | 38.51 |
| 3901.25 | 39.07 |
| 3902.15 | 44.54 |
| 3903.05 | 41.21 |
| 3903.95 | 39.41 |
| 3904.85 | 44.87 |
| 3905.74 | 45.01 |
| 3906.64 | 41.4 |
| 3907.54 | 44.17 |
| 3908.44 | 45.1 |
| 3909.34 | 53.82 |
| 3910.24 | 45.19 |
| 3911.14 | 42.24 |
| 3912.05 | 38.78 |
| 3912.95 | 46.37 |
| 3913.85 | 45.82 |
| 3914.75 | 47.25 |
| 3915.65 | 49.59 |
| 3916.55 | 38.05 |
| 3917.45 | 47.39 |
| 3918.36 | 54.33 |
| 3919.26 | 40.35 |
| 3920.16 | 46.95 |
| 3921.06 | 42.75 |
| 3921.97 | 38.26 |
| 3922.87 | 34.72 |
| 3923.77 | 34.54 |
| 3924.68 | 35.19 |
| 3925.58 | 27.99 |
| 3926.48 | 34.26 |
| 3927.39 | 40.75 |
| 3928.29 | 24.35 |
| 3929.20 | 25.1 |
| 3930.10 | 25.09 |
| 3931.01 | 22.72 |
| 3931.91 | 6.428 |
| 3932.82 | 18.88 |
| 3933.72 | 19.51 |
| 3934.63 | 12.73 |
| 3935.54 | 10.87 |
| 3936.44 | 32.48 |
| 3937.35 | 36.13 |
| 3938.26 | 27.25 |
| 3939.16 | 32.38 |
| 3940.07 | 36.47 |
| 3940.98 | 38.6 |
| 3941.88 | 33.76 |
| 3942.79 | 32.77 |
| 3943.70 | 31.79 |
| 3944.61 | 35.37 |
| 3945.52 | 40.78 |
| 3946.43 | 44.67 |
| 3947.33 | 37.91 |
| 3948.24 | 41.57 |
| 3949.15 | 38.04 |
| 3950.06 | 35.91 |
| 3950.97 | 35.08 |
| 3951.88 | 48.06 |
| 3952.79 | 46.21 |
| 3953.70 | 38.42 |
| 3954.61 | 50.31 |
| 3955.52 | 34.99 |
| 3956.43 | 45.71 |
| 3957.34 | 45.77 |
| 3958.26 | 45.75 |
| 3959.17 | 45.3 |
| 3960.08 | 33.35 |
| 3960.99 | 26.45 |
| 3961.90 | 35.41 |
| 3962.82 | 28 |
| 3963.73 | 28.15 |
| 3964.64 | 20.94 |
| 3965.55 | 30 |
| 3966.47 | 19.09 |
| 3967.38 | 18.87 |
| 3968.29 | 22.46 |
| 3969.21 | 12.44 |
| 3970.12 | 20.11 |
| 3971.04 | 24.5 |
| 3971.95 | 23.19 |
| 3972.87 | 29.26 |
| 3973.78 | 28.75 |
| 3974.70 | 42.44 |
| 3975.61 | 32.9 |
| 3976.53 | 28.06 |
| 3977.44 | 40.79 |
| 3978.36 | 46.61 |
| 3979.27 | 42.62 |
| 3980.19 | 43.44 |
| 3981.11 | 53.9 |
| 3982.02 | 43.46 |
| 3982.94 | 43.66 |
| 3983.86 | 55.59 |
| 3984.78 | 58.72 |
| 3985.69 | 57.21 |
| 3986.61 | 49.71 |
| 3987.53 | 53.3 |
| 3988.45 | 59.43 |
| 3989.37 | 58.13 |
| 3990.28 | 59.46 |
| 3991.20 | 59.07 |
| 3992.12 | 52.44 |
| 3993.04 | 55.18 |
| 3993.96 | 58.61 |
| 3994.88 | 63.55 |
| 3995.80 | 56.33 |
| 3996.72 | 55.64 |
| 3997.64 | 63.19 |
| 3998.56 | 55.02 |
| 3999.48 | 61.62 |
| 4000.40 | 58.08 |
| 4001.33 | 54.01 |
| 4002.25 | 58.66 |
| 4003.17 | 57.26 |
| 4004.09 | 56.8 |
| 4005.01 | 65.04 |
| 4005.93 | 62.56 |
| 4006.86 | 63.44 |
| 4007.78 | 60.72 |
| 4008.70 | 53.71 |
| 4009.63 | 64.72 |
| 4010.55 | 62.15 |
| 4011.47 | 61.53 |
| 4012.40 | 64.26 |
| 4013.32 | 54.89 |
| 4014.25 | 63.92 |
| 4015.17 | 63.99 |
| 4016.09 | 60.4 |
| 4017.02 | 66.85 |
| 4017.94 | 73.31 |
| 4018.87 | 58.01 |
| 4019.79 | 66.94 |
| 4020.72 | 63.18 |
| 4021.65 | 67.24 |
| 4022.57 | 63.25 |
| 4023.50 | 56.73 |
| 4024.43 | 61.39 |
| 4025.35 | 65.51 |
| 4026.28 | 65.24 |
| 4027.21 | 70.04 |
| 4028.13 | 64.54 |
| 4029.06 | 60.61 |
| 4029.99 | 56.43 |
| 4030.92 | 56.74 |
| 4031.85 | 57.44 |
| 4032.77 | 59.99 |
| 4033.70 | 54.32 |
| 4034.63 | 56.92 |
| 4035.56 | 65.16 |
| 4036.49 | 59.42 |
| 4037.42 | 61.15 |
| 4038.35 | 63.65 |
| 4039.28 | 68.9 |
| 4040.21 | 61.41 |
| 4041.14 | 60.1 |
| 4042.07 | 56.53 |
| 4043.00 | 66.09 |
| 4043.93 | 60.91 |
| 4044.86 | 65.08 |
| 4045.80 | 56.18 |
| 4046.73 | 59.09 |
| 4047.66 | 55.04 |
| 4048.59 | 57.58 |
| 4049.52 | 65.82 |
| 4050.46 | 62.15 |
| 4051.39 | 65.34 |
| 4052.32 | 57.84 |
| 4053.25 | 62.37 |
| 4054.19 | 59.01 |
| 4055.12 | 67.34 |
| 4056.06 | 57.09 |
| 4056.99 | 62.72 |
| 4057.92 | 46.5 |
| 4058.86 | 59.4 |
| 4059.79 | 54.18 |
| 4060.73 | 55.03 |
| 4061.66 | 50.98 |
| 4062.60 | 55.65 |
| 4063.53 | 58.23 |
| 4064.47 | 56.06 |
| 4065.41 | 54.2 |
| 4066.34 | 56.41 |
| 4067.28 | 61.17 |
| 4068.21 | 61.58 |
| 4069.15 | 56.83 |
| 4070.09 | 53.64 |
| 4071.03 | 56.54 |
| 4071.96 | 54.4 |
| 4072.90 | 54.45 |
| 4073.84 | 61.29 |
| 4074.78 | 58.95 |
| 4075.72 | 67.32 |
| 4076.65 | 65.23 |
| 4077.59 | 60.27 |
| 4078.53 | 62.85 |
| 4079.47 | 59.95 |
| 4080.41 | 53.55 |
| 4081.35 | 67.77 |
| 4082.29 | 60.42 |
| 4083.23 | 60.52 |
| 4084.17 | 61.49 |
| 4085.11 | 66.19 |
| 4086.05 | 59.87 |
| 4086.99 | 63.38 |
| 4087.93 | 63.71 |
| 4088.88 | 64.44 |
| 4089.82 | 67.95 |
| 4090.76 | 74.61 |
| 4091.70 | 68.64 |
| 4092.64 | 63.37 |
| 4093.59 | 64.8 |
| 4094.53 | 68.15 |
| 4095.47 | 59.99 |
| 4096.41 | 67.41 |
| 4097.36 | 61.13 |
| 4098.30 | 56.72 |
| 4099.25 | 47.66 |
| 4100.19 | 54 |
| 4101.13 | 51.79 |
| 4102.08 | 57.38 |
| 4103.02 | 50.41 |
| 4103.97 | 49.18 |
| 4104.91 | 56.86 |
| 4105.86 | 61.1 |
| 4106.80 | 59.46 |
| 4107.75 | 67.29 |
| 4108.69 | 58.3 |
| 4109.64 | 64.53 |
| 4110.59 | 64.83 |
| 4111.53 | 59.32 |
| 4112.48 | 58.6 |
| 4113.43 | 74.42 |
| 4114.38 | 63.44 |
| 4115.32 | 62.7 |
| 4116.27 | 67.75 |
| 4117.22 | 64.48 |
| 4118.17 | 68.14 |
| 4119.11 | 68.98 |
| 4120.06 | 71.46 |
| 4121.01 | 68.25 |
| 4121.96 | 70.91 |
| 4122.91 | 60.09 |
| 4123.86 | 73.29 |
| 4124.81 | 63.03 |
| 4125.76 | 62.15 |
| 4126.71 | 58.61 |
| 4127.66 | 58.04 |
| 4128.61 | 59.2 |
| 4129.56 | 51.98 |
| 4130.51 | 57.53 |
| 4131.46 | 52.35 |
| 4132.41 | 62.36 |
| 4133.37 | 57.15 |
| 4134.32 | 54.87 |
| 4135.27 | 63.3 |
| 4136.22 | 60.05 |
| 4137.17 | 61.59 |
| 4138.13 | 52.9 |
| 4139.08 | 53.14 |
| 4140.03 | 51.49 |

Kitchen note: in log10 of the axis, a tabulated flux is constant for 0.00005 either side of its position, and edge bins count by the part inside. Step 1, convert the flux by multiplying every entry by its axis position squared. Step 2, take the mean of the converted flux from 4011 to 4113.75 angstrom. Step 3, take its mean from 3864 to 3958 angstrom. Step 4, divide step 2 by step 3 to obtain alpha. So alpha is 1.80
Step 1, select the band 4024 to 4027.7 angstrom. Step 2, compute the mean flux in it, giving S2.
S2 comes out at 65.7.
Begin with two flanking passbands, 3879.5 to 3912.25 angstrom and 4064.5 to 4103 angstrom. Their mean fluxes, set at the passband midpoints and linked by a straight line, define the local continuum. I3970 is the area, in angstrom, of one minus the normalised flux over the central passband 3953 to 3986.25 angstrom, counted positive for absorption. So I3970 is 7.70 angstrom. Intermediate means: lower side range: 38.1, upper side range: 60.6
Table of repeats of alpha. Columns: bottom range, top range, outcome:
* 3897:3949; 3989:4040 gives 1.74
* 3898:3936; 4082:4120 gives 1.85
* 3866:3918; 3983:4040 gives 1.68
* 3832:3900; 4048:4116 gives 2.08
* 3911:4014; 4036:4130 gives 1.54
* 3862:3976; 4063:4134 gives 1.91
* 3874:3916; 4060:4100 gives 1.75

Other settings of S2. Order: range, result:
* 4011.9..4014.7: 60.8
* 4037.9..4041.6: 63.5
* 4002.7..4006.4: 60.4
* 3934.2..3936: 12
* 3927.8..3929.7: 25.1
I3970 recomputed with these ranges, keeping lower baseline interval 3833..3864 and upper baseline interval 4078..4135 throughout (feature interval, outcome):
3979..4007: -4.77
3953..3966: 2.10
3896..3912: -2.56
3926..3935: 3.80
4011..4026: -3.62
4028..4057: -3.63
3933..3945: 3.56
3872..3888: 1.31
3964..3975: 5.09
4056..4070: 0.03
